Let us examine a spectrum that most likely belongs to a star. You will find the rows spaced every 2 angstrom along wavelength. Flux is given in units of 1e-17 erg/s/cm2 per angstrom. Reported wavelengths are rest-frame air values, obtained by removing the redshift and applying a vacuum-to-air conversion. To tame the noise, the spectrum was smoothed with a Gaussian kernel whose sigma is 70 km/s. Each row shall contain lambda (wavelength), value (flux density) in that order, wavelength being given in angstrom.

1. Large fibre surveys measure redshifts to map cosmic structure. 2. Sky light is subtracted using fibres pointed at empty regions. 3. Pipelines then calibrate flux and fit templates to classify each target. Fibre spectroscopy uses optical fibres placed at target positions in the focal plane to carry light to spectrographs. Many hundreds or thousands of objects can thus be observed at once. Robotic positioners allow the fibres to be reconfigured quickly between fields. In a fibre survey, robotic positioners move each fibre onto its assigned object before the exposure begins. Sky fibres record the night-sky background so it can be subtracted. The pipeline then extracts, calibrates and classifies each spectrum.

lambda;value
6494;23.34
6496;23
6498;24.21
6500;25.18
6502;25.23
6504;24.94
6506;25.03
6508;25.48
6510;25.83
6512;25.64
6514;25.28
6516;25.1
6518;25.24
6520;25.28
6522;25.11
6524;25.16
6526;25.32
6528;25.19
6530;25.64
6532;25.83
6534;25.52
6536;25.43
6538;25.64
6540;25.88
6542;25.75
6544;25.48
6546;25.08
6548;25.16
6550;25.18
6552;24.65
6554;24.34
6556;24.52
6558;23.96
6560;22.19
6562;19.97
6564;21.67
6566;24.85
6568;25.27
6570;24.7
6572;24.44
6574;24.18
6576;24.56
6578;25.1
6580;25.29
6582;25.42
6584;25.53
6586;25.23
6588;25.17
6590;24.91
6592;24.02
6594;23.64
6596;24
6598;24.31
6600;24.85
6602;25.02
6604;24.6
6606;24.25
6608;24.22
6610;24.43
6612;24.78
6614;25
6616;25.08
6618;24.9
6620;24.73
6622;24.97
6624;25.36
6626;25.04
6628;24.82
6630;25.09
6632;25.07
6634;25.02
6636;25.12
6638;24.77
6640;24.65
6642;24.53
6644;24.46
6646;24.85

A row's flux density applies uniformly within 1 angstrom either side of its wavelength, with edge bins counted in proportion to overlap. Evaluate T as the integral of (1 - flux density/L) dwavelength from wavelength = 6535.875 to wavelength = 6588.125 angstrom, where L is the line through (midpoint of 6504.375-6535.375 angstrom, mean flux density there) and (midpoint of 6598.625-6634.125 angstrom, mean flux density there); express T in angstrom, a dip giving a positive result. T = 1.1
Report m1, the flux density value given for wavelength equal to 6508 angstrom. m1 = 25.48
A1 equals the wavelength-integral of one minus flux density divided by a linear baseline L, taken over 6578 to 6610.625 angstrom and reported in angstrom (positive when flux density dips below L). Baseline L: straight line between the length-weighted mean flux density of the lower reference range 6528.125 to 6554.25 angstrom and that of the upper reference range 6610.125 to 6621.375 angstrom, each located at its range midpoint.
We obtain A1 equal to 0.4 angstrom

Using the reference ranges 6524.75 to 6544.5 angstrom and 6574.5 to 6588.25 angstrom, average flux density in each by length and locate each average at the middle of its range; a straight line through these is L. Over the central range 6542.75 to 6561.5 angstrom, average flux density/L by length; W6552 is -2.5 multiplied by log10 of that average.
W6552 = 0.04 mag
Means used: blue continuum 25.6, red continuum 25.1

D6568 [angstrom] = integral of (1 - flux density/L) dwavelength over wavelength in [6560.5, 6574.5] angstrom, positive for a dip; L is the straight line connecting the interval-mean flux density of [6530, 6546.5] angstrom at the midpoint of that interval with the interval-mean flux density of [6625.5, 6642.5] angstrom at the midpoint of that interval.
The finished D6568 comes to 1.0 angstrom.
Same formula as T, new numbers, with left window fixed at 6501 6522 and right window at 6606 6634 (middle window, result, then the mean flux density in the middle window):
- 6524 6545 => -0.3 angstrom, 25.5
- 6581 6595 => 0.1 angstrom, 24.8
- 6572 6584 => 0.1 angstrom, 24.9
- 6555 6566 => 1.1 angstrom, 22.7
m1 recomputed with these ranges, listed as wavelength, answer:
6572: 24.44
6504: 24.94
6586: 25.23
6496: 23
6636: 25.12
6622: 24.97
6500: 25.18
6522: 25.11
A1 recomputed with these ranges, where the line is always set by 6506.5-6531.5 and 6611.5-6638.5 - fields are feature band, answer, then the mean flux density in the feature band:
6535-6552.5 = -0.1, 25.4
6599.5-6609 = 0.2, 24.6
